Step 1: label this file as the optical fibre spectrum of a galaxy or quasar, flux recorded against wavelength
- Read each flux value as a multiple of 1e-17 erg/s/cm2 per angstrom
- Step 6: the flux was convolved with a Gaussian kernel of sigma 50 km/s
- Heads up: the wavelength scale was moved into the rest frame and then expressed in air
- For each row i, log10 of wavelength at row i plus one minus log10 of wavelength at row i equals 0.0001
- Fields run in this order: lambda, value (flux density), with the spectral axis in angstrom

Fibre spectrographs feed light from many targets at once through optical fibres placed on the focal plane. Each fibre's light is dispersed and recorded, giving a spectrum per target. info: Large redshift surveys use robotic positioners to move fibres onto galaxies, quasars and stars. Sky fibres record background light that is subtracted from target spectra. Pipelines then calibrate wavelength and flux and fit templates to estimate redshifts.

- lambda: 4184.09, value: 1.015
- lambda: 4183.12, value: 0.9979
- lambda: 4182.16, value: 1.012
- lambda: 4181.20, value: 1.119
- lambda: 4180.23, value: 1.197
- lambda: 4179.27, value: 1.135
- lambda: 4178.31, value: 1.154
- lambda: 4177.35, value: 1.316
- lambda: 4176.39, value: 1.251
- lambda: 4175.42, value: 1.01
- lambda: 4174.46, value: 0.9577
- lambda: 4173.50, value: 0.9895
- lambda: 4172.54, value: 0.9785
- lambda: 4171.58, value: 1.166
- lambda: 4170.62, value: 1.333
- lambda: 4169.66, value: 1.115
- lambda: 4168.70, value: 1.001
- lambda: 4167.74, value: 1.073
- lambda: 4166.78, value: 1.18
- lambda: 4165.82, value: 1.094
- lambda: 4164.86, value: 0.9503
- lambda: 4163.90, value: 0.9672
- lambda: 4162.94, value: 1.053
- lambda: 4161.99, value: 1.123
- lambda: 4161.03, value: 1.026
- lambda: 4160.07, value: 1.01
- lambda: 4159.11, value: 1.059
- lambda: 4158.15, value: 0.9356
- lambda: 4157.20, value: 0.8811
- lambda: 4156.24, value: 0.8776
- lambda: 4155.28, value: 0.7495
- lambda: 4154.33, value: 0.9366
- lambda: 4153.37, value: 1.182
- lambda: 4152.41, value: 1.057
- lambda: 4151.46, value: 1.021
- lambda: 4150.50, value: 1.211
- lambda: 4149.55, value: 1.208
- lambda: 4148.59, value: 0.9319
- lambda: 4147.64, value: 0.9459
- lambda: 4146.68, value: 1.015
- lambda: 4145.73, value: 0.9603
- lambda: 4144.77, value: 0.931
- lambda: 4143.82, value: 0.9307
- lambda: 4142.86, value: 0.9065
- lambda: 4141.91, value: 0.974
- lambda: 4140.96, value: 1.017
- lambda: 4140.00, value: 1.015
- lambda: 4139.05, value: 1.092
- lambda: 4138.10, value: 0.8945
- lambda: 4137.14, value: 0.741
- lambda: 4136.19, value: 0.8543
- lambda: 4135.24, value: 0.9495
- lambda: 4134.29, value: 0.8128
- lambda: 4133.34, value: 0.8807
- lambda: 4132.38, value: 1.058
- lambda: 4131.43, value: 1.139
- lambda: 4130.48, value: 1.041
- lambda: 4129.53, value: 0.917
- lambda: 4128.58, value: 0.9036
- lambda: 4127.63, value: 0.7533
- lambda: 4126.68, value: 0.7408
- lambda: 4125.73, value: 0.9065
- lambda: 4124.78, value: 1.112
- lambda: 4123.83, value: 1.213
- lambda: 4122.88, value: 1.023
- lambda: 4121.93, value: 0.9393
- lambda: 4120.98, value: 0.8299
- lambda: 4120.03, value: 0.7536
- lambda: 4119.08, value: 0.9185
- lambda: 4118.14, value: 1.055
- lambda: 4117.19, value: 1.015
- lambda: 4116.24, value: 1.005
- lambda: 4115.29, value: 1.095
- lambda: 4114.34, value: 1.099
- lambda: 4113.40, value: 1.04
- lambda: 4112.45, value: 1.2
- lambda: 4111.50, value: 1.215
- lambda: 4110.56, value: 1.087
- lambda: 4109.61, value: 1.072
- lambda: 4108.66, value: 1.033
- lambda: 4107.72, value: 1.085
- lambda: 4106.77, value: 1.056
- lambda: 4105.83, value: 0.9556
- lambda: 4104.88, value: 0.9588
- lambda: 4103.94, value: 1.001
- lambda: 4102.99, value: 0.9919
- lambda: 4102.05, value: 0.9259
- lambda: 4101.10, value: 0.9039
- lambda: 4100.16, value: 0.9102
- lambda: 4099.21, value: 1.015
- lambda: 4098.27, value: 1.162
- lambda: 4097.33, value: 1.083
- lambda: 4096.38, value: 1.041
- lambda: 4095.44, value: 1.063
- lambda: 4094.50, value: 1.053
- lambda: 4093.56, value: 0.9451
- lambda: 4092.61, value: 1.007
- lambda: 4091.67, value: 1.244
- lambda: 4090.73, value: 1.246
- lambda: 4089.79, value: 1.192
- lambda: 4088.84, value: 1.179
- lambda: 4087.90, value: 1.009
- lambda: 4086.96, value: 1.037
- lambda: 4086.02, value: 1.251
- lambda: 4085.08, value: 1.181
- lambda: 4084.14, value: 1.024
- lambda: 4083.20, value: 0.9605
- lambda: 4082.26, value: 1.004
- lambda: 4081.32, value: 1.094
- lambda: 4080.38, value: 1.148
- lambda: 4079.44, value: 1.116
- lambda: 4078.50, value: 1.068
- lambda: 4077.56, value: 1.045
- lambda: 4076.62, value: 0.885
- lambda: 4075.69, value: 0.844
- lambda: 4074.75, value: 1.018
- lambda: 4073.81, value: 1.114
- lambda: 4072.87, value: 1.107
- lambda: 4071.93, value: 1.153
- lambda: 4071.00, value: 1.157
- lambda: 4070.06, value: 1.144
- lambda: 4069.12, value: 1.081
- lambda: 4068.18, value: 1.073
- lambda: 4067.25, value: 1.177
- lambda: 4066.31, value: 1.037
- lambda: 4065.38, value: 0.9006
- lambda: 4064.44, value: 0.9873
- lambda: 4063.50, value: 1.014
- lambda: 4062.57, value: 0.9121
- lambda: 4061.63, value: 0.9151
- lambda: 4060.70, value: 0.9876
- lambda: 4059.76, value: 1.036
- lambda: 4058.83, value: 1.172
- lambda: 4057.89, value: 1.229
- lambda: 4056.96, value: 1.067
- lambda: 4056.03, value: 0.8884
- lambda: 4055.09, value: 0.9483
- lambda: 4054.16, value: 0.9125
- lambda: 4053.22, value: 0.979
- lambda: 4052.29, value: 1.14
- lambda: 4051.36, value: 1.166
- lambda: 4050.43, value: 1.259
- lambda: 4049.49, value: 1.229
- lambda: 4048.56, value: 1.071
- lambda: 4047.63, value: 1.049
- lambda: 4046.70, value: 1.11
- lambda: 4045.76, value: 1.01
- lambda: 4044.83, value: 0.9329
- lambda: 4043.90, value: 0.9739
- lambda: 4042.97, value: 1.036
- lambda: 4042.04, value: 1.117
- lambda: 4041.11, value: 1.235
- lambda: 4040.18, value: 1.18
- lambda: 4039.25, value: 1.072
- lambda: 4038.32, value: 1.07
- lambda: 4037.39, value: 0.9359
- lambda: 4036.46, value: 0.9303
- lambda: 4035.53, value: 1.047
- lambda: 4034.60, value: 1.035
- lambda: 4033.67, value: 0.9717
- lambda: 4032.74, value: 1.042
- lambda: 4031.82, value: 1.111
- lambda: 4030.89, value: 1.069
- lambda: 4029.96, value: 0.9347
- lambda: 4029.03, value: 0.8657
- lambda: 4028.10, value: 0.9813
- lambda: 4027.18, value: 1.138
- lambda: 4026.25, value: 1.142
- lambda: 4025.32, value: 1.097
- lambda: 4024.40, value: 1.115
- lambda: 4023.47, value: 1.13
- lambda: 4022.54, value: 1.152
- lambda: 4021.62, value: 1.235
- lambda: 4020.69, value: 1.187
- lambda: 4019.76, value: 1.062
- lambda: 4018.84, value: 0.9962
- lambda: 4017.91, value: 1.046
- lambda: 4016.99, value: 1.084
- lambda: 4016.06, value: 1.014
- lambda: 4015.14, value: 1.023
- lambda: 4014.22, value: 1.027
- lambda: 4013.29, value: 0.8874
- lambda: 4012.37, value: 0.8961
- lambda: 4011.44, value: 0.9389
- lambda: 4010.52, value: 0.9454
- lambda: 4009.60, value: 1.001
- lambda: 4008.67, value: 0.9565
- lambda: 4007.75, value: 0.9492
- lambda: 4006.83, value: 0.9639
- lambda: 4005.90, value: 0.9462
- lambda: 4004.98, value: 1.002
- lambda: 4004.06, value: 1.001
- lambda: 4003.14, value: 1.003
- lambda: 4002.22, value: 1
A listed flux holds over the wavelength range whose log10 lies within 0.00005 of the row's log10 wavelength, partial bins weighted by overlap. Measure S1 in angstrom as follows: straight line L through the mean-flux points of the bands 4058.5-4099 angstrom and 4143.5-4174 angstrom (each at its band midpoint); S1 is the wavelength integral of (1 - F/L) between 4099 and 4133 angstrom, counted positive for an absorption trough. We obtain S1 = 1.6 angstrom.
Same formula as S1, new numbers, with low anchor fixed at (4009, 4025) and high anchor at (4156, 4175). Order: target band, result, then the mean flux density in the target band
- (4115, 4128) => 1.09 angstrom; 0.954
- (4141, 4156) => 0.65 angstrom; 0.996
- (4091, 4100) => -0.21 angstrom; 1.07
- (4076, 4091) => -0.62 angstrom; 1.09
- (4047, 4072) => -0.45 angstrom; 1.06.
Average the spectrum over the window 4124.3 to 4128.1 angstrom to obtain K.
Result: 0.879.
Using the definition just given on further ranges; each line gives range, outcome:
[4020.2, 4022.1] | 1.21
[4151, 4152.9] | 1.04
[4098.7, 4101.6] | 0.945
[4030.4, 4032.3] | 1.09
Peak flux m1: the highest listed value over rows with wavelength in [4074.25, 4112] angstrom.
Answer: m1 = 1.251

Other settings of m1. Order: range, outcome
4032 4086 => 1.259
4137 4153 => 1.211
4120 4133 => 1.213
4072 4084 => 1.148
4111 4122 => 1.215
